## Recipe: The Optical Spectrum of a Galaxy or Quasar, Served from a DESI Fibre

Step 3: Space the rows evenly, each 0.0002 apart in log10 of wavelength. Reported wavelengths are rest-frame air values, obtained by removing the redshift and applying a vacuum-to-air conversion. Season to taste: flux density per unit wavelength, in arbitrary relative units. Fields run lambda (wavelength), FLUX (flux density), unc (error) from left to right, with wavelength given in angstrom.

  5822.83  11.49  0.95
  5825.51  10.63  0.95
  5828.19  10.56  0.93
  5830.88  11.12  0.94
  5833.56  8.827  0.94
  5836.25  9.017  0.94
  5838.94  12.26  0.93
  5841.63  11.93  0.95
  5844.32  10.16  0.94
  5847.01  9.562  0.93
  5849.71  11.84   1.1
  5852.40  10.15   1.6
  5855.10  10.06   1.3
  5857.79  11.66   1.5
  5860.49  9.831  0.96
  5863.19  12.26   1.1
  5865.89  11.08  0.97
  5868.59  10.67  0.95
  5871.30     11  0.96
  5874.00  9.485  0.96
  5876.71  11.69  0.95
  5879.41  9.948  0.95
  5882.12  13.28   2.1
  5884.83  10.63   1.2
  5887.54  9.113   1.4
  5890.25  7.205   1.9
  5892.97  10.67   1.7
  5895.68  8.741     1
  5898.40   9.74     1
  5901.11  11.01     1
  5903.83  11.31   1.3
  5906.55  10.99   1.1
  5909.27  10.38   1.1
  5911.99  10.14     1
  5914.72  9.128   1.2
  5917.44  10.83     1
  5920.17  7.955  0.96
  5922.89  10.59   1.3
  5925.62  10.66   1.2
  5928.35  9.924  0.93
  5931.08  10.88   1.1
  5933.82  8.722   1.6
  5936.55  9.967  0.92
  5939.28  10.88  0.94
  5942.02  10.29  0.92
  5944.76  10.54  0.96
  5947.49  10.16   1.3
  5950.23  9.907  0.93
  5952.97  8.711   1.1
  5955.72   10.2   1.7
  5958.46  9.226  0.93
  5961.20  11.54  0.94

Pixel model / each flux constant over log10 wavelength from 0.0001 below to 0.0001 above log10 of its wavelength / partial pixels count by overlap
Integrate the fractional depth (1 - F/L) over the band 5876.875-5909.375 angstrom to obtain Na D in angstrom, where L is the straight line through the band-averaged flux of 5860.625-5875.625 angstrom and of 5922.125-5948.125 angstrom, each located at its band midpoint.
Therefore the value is 1.0 angstrom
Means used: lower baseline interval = 10.8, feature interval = 10.3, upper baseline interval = 10.3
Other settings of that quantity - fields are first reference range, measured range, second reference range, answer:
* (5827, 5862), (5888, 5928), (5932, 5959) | 0.79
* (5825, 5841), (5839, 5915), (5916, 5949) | -1.68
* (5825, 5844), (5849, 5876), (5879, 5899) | -1.46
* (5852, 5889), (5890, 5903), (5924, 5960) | 0.94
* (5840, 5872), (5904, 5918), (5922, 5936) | -0.06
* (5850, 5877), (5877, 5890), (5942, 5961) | 0.10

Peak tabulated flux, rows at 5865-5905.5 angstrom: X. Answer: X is 13.28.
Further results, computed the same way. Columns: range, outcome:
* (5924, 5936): 10.88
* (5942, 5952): 10.54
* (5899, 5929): 11.31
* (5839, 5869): 12.26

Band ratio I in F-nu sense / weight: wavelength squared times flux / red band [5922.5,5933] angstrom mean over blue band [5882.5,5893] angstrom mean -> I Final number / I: 1.1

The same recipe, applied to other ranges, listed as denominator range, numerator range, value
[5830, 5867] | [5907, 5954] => 0.96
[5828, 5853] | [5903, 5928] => 0.99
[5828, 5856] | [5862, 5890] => 1.04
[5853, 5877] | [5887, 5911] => 0.93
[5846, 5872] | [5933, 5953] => 0.95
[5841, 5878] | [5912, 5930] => 0.94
